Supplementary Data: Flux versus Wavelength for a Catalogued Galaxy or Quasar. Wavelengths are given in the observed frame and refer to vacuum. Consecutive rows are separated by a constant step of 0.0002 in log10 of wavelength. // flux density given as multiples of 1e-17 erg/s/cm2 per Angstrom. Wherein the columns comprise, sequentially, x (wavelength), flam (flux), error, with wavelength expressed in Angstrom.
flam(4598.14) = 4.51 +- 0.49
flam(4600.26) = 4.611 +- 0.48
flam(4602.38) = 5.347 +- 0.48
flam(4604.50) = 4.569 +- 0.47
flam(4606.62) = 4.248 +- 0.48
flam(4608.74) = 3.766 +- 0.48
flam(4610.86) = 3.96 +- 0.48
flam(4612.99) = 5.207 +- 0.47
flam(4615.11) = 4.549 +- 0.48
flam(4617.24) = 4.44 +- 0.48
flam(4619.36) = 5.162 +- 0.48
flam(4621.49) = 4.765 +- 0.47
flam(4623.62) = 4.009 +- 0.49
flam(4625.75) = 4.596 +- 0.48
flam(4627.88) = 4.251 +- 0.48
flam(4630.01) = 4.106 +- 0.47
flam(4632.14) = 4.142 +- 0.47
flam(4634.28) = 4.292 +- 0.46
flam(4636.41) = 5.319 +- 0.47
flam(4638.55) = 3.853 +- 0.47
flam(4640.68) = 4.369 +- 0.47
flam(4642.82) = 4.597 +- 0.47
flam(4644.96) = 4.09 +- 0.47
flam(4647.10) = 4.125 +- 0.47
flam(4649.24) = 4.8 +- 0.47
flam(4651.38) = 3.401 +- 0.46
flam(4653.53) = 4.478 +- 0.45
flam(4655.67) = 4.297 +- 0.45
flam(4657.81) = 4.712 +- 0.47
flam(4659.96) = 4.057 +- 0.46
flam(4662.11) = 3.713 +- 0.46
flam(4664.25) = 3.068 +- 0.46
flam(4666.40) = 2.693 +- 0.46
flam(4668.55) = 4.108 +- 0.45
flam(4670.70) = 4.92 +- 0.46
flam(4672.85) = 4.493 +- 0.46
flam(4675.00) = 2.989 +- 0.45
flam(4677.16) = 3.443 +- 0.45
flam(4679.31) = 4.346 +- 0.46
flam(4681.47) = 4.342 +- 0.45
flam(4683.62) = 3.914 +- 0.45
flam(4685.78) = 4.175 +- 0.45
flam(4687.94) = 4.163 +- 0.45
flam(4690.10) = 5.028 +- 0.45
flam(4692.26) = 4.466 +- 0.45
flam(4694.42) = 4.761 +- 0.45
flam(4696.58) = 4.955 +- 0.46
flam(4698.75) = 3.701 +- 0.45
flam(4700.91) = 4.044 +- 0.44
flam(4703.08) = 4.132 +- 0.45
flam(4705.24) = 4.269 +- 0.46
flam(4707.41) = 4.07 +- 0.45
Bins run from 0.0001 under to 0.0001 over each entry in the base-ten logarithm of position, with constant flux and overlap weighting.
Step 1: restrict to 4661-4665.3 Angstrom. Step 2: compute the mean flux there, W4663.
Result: 3.4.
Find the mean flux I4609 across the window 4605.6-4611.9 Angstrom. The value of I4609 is 3.99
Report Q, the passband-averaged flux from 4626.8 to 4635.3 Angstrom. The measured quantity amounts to 4.2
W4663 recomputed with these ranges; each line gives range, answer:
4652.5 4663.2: 4.25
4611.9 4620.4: 4.84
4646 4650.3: 4.46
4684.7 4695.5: 4.52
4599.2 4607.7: 4.69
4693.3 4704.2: 4.32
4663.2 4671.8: 3.7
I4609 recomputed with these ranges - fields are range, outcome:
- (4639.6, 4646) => 4.35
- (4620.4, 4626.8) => 4.46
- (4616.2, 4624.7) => 4.6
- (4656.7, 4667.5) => 3.65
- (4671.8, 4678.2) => 3.64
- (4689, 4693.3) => 4.75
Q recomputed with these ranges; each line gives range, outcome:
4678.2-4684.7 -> 4.2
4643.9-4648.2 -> 4.11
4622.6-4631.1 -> 4.24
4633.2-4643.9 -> 4.48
